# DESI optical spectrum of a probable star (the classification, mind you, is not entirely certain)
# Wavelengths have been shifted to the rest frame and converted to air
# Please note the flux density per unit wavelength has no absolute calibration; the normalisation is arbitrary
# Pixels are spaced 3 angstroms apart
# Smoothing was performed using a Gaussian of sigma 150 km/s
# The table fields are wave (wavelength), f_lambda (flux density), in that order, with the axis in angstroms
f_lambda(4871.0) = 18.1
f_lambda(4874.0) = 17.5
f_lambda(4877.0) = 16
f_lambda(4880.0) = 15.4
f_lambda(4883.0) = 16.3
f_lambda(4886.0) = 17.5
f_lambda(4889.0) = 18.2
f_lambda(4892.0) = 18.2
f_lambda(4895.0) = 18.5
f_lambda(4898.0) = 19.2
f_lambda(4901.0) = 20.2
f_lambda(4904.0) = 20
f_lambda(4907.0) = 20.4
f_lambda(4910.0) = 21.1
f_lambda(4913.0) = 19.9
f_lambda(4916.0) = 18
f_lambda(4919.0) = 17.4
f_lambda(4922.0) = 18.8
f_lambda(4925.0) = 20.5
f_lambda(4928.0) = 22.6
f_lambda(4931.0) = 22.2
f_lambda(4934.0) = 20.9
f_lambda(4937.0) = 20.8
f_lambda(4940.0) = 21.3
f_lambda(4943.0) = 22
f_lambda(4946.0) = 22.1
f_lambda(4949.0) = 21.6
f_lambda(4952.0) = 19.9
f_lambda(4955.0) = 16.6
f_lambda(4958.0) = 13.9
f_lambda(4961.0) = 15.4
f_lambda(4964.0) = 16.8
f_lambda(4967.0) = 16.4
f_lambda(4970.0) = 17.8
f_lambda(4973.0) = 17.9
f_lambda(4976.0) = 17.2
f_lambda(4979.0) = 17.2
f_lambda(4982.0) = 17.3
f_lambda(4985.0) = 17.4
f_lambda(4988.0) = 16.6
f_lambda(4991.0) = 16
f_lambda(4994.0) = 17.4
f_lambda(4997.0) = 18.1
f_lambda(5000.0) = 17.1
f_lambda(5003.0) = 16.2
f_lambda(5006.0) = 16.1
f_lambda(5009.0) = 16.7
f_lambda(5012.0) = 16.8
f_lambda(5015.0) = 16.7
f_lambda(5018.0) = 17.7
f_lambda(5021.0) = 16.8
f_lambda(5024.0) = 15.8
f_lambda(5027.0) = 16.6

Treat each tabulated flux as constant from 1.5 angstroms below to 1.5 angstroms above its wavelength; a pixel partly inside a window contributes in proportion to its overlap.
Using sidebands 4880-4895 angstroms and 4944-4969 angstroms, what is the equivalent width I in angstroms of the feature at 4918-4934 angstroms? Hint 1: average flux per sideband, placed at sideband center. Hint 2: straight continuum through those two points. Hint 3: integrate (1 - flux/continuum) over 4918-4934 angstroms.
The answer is -2.5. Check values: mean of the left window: 17.4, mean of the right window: 17.9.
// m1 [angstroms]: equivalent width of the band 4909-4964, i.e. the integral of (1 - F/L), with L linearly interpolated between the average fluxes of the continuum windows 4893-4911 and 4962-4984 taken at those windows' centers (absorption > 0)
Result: -3.2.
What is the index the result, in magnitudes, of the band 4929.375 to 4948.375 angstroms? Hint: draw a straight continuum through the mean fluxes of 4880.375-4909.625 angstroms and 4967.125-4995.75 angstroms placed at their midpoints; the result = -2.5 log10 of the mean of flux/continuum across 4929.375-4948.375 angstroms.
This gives -0.20 mag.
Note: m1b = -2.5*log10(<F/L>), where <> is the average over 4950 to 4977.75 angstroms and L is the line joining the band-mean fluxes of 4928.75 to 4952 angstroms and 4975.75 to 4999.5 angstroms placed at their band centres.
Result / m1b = 0.140 mag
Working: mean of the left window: 21.5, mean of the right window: 17.1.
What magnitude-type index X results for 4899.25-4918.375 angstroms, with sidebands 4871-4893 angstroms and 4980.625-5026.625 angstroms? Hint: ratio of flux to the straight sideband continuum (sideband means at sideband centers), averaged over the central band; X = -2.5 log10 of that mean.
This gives -0.17 mag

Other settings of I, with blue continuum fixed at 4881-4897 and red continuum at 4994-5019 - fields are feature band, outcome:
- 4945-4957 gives -1.7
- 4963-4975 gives 0.0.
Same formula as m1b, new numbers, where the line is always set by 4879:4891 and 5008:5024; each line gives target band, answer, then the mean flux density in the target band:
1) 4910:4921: -0.11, 18.8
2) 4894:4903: -0.15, 19.4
